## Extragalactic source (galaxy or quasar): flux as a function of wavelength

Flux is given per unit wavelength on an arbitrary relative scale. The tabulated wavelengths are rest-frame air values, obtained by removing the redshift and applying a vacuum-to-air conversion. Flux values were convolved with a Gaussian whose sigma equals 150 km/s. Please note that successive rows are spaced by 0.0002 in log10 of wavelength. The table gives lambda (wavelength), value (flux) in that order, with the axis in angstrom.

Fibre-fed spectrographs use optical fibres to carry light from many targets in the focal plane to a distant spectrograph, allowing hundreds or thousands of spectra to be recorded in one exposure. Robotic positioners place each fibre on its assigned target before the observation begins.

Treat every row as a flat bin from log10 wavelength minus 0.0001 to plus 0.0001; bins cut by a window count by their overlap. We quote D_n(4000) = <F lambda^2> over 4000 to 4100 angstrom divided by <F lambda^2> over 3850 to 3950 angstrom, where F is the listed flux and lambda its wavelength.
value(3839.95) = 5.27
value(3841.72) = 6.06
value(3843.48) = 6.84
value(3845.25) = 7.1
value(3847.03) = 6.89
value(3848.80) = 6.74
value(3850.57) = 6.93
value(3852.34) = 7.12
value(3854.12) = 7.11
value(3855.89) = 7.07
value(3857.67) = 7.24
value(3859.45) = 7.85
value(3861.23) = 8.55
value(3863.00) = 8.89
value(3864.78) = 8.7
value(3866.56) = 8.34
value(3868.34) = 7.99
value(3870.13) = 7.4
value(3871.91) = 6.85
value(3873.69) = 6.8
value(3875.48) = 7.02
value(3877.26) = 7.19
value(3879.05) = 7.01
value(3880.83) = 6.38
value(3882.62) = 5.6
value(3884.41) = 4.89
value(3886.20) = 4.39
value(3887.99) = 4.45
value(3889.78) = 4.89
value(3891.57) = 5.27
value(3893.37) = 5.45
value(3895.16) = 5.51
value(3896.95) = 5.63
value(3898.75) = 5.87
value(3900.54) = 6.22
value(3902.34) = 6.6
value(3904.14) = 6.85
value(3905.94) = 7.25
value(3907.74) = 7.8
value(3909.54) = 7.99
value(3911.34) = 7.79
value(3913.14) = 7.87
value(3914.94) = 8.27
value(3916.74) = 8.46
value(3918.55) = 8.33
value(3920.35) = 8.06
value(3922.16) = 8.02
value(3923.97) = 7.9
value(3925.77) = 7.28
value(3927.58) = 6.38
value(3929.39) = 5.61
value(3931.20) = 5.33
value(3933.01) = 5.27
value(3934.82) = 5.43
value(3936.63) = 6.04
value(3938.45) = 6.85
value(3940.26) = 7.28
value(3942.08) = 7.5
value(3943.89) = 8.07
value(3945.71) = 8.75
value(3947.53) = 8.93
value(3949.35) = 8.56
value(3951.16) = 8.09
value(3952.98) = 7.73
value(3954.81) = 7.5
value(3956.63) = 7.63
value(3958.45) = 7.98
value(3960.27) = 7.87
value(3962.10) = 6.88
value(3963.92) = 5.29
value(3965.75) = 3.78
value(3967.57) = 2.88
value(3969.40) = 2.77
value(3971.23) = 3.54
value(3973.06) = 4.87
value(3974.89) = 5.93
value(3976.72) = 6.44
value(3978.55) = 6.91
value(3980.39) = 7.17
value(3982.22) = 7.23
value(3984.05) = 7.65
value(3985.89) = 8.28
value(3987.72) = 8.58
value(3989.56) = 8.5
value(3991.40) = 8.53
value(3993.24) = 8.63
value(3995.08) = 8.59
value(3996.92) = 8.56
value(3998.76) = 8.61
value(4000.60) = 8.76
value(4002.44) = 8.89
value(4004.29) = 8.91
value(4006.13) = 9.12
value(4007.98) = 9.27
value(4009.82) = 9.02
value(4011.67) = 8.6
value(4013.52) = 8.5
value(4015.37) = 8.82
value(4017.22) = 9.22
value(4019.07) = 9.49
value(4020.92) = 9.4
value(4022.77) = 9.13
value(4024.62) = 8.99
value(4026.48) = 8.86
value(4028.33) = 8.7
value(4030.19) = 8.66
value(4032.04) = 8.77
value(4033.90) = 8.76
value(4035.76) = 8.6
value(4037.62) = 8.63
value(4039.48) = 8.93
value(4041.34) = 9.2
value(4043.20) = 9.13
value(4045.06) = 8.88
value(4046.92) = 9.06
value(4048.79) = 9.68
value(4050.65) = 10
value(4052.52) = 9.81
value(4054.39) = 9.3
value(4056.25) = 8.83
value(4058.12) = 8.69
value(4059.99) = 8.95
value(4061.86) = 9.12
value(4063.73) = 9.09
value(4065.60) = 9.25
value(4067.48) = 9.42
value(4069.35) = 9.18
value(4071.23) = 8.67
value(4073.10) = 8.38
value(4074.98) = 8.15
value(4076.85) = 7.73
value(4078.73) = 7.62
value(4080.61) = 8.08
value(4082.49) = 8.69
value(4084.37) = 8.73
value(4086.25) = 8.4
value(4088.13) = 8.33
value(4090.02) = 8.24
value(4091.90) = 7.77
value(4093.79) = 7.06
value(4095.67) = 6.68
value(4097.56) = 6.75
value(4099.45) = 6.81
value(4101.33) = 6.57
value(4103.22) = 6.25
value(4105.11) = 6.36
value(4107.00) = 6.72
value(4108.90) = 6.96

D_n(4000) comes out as 1.34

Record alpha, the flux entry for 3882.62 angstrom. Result 5.6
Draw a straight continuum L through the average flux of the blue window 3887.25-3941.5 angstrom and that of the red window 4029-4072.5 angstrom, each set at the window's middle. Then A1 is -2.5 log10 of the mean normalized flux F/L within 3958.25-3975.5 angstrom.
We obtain 0.44 mag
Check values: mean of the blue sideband 6.68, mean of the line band 5.05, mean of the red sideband 9.06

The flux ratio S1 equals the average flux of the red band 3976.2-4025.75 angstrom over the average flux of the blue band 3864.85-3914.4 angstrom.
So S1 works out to 1.3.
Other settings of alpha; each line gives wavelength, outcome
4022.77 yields 9.13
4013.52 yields 8.5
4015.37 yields 8.82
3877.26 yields 7.19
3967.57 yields 2.88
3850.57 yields 6.93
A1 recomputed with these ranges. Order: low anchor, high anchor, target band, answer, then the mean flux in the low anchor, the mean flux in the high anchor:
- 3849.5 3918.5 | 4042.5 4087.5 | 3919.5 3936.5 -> 0.13 mag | 6.9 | 8.86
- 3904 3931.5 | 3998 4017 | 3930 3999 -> 0.18 mag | 7.51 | 8.86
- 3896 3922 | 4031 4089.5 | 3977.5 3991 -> 0.04 mag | 7.37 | 8.84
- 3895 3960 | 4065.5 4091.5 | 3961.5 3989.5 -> 0.27 mag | 7.27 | 8.45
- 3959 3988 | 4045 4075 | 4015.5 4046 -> -0.12 mag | 5.98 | 9.12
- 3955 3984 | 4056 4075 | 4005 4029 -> -0.22 mag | 5.91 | 8.92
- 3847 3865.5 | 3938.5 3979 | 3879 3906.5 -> 0.26 mag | 7.58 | 6.6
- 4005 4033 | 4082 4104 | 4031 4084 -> -0.09 mag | 8.97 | 7.51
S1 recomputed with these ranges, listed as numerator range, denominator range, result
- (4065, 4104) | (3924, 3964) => 1.11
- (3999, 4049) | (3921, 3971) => 1.34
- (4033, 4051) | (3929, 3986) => 1.38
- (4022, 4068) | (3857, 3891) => 1.32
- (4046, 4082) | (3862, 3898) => 1.38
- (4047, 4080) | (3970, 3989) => 1.35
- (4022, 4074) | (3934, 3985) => 1.36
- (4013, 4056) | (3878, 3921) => 1.39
